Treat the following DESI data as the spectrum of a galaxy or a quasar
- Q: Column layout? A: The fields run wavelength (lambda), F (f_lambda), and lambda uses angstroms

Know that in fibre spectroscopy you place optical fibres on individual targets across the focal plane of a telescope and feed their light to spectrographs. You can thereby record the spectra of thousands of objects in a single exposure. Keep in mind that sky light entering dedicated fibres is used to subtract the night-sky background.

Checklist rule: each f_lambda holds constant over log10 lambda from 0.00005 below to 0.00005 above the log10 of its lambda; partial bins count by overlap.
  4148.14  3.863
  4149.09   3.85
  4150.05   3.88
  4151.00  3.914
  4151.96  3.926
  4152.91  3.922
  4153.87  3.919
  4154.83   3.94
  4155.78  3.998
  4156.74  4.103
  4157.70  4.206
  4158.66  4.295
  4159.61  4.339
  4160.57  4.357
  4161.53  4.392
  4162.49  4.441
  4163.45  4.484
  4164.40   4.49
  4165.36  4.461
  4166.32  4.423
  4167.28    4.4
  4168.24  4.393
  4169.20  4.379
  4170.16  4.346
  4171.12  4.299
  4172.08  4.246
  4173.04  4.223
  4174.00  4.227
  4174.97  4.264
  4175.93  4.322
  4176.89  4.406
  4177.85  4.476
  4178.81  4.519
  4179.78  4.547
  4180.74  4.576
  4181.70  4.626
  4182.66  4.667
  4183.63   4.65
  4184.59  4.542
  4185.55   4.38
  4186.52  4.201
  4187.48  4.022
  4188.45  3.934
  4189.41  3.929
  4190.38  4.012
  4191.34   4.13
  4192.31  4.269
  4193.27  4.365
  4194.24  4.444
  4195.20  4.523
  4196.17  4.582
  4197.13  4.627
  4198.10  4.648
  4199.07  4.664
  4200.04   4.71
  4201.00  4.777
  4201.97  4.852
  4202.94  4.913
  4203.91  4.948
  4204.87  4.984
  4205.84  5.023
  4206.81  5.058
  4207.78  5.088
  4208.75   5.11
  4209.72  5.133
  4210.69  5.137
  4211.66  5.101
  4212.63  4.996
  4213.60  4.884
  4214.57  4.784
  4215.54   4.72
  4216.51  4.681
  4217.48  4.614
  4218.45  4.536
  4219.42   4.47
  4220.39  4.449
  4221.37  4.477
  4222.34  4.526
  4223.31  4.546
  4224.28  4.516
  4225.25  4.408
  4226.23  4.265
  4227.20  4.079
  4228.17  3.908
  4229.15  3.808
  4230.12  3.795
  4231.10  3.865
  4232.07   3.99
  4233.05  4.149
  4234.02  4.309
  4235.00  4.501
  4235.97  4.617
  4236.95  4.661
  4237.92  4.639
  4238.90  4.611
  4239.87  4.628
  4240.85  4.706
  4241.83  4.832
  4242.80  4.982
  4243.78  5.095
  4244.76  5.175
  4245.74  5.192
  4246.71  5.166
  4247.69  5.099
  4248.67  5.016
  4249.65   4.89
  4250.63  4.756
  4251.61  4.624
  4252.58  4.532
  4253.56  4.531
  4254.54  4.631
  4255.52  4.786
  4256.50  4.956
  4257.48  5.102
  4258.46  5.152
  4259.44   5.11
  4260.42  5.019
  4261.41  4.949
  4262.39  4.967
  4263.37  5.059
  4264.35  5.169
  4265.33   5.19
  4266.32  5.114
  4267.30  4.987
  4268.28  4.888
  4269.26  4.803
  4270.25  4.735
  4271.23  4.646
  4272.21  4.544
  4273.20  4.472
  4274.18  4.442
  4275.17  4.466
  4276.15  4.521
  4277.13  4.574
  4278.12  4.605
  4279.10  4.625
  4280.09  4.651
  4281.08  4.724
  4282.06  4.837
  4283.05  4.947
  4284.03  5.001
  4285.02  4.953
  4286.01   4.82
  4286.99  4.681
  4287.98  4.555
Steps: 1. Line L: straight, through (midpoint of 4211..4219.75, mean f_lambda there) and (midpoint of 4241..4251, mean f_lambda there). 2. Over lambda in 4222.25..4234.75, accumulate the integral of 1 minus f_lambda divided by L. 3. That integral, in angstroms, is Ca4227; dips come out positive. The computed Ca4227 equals 1.8 angstroms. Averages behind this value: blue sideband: 4.77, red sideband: 5.01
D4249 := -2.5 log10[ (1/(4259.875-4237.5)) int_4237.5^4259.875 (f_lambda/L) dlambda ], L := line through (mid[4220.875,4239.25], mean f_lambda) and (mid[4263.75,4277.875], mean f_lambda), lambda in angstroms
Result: -0.09 mag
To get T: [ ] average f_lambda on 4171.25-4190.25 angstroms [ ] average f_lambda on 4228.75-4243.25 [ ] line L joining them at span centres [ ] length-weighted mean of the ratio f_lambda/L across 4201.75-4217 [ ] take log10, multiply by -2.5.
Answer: -0.14 mag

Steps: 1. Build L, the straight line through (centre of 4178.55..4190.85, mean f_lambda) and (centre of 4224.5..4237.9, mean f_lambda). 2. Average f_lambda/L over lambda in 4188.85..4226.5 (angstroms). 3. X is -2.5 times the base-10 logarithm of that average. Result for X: -0.09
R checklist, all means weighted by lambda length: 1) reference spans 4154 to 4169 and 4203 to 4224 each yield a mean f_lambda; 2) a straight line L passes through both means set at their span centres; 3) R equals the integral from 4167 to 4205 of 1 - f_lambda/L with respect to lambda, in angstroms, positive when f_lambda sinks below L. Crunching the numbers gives 0.9 angstroms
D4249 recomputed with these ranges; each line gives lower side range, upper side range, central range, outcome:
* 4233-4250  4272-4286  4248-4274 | -0.03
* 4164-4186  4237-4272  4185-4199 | 0.06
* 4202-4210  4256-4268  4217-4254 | 0.11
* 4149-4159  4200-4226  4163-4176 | -0.04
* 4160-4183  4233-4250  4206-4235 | 0.04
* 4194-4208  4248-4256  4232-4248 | 0.00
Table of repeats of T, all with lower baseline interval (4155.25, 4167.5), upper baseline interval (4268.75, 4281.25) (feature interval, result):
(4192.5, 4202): -0.04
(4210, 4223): -0.06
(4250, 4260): -0.06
